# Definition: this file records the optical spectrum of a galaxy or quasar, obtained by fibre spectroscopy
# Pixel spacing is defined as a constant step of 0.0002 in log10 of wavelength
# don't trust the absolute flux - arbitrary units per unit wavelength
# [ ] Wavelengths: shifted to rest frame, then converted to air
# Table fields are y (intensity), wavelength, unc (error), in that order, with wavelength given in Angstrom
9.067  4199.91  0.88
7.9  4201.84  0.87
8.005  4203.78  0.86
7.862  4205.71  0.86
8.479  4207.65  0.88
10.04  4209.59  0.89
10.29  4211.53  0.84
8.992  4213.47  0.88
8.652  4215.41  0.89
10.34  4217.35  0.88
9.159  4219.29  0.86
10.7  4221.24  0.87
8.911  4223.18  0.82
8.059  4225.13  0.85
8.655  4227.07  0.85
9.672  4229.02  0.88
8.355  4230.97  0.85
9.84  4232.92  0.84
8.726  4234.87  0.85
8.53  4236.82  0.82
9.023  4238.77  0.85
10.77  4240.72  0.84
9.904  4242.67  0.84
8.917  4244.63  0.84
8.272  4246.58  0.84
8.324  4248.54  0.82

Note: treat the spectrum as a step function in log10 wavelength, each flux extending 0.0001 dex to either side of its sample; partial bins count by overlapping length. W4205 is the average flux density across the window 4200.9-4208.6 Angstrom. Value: 8.06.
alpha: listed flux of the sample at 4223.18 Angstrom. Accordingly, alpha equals 8.911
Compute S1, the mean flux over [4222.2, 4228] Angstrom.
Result 8.55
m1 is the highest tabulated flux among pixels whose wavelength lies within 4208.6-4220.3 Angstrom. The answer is 10.34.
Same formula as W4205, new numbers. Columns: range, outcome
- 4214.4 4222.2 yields 9.71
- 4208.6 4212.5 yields 10.1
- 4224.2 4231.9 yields 8.69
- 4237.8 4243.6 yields 9.91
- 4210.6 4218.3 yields 9.57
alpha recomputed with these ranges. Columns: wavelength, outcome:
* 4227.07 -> 8.655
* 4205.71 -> 7.862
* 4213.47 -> 8.992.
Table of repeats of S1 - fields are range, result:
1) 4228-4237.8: 9.02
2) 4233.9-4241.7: 9.27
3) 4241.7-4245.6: 9.4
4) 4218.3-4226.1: 9.21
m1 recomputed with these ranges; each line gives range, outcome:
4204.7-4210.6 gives 10.04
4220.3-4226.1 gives 10.7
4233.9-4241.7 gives 10.77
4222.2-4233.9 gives 9.84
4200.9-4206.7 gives 8.005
